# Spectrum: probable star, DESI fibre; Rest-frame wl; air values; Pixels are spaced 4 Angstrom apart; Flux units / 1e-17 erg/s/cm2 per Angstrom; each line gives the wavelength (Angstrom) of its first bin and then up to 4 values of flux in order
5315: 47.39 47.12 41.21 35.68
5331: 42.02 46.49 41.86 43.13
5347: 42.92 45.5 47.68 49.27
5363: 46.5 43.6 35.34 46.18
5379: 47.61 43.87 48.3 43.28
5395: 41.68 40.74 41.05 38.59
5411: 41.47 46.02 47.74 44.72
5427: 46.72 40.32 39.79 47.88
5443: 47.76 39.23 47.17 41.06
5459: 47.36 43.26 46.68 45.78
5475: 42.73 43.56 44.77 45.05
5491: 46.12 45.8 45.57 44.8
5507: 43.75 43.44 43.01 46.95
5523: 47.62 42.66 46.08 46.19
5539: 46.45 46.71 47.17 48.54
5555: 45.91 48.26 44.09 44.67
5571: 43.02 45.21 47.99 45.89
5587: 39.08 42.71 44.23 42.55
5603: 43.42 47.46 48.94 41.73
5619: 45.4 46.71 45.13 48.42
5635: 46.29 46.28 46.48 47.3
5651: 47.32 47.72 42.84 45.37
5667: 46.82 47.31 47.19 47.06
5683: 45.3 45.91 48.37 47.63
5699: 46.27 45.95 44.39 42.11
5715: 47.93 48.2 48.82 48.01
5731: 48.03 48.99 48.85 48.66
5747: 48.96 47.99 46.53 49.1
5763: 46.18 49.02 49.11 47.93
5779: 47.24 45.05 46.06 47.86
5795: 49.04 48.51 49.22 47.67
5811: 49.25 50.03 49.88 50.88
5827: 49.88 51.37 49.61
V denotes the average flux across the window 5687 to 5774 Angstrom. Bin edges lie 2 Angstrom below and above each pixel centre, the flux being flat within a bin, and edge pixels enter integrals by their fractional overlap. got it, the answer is 47.5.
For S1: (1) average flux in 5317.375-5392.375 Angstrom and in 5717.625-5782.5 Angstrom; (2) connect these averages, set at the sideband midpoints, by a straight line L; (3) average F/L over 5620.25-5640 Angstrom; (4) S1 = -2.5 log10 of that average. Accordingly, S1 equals 0.01 mag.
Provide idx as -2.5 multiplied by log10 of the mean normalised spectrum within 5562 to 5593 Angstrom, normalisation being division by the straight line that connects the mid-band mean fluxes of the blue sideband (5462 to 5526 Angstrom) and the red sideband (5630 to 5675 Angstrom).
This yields 0.04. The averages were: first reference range 44.9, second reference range 46.5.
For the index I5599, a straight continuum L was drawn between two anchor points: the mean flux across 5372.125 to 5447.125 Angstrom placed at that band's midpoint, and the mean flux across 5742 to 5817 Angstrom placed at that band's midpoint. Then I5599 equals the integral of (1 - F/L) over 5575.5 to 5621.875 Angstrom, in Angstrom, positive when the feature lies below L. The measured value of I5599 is 1.5 Angstrom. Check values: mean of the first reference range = 43.9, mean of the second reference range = 48.1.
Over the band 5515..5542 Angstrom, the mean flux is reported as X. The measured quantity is 45.8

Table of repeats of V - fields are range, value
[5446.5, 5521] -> 44.6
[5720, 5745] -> 48.5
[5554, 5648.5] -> 45.3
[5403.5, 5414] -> 40.7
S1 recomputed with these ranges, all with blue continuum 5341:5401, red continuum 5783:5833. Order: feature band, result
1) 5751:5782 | 0.017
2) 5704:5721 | 0.053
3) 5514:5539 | 0.010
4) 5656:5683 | 0.033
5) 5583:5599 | 0.101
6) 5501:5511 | 0.041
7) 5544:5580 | 0.008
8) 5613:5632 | 0.040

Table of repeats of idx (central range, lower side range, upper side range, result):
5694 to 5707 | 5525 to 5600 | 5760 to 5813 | 0.01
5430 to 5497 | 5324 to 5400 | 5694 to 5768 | 0.01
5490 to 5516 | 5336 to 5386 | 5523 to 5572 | 0.02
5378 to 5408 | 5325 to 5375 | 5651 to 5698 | 0.02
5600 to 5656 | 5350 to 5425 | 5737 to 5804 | 0.01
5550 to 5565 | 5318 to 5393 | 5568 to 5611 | -0.05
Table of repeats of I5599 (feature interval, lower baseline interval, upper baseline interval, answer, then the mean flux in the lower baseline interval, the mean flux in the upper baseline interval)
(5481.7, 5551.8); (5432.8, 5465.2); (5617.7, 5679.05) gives -0.92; 44.2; 46.5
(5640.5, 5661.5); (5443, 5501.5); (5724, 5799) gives 0.18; 44.7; 48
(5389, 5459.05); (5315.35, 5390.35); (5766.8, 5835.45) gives 2.40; 44.2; 48.7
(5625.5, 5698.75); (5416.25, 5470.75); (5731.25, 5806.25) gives 0.48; 44.6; 48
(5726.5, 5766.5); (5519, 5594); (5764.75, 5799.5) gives -0.68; 45.5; 47.7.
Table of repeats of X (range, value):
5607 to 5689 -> 46.3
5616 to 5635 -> 46.2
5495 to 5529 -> 44.8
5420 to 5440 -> 43.9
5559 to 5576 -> 44.7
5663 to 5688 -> 46.5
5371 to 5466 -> 43.8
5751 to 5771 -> 47.9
